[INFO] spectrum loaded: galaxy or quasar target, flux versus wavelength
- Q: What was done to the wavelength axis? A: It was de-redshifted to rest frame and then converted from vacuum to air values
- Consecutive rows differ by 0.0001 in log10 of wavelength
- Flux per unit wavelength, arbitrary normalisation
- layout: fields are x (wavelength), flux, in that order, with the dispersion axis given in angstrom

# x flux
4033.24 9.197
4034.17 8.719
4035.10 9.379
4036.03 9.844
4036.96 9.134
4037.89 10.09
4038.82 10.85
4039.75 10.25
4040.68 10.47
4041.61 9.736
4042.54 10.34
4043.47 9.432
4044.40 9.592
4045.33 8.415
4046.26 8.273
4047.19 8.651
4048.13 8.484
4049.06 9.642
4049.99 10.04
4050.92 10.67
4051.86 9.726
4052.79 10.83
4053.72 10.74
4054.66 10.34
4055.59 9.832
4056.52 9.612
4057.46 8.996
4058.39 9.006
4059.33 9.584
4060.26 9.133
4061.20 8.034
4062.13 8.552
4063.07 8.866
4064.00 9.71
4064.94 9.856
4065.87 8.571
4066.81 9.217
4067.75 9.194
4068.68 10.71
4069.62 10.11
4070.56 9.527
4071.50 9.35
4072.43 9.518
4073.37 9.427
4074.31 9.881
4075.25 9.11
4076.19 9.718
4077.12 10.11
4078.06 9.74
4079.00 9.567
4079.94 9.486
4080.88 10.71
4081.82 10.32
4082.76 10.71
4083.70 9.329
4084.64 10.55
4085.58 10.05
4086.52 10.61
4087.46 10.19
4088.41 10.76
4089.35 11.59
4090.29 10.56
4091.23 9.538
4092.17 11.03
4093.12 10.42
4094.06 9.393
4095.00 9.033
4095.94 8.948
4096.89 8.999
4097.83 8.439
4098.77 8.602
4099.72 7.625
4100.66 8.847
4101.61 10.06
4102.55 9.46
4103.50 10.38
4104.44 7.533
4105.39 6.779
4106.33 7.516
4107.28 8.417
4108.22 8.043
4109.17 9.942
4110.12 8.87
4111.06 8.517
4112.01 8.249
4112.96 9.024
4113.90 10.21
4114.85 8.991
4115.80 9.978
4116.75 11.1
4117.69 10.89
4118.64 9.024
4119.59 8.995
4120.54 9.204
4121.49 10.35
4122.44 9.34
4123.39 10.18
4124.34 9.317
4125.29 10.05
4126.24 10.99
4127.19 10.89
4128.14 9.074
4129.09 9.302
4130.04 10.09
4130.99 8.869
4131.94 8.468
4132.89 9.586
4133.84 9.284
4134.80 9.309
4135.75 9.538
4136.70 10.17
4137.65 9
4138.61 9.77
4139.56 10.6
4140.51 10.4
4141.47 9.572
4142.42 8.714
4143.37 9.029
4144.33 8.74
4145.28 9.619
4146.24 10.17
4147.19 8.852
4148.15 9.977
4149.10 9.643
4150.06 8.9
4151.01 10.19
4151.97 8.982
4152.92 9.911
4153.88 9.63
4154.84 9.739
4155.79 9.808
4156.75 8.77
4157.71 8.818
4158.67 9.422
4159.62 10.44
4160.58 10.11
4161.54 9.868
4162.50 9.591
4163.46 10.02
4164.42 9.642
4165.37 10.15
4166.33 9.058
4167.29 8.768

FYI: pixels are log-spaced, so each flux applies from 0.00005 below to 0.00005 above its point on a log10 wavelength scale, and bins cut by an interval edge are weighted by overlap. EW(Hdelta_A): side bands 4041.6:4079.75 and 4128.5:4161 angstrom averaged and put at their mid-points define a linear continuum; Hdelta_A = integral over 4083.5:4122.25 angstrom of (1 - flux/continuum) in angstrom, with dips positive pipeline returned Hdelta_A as 0.38 angstrom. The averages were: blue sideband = 9.51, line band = 9.41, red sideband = 9.51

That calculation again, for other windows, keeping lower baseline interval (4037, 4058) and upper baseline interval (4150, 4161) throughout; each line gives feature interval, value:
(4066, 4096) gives -0.8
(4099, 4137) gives 1.3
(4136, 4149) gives 0.0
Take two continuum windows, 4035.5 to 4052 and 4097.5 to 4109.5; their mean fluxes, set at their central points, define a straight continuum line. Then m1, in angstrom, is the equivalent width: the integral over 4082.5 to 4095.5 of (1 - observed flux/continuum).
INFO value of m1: -2.1 angstrom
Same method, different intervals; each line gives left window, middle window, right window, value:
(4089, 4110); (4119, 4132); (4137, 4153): -0.5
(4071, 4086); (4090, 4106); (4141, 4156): 1.0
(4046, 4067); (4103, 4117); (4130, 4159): 0.9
